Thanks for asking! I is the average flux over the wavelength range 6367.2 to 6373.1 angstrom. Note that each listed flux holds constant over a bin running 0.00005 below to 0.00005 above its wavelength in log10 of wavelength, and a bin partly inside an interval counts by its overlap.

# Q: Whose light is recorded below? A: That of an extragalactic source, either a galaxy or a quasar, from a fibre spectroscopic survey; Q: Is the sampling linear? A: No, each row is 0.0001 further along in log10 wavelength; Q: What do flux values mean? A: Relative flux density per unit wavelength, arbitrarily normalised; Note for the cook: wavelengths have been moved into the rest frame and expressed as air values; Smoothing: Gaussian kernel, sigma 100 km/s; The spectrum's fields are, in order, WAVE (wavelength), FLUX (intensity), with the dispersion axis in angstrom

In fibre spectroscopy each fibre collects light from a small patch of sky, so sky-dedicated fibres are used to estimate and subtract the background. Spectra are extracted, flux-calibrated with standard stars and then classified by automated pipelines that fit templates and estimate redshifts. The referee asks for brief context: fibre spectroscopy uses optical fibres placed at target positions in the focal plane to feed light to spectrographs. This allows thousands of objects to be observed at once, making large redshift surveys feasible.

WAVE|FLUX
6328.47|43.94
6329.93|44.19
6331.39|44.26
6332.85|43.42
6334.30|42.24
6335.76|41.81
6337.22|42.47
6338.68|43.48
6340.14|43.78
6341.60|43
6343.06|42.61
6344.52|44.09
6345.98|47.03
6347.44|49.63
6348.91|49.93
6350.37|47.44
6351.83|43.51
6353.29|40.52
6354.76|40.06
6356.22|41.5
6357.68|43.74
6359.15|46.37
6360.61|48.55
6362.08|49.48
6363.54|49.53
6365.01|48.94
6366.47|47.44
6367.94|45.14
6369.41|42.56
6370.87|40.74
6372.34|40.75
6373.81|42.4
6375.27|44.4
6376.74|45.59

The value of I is 42.3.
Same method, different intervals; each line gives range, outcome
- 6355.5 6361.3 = 45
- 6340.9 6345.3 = 43.3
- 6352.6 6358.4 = 41.5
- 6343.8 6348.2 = 46.9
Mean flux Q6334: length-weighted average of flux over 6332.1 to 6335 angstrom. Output 42.9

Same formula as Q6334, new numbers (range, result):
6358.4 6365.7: 48.5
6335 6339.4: 42.6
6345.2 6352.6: 47.5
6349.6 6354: 44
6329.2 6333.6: 44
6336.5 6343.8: 43.1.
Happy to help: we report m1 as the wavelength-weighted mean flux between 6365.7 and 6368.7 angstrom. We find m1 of 46.3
